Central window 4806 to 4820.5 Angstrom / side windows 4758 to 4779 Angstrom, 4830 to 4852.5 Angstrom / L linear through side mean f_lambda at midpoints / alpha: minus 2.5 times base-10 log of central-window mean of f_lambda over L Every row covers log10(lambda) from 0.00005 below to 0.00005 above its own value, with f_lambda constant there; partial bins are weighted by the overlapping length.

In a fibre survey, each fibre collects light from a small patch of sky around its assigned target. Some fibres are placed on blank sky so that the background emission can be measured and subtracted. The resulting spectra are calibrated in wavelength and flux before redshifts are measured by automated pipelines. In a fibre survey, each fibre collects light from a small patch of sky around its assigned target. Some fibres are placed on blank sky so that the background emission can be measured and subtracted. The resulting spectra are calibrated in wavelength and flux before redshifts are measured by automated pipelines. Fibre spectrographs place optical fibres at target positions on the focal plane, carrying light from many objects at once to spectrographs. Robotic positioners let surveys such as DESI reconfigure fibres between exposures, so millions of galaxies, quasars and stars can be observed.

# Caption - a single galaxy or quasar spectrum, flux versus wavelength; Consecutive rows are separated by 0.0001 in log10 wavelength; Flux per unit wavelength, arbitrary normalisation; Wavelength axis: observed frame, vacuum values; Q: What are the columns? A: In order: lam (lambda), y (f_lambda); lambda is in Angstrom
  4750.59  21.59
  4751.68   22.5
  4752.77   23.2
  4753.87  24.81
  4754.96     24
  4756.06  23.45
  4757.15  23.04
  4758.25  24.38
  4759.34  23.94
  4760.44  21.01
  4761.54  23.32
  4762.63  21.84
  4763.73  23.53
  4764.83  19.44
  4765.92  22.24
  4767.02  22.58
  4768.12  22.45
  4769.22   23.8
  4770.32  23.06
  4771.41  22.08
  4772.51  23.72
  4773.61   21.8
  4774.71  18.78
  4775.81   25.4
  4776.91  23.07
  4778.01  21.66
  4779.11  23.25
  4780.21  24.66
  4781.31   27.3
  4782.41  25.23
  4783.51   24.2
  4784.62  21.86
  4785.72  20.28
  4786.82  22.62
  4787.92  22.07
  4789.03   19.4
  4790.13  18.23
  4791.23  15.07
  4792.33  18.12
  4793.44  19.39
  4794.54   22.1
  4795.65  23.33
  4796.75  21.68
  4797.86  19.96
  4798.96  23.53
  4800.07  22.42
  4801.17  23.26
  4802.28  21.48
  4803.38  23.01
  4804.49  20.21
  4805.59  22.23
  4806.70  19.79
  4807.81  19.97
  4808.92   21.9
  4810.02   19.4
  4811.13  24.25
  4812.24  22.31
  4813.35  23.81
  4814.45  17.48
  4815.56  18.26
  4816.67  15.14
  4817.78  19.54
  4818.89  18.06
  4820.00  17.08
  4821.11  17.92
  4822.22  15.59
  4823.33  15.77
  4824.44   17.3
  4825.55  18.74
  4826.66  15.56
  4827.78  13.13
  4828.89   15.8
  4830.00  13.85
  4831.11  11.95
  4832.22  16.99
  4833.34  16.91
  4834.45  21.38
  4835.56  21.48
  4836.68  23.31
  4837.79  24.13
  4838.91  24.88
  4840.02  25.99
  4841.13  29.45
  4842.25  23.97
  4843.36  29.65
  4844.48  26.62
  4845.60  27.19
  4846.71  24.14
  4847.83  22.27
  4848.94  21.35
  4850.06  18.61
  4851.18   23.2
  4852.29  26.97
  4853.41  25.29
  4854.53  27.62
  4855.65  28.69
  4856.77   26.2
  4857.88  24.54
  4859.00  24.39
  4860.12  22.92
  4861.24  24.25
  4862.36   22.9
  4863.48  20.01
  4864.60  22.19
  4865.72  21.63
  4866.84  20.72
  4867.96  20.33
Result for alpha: 0.15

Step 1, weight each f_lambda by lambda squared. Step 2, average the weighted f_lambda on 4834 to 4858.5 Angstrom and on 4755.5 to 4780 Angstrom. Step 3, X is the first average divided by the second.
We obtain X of 1.1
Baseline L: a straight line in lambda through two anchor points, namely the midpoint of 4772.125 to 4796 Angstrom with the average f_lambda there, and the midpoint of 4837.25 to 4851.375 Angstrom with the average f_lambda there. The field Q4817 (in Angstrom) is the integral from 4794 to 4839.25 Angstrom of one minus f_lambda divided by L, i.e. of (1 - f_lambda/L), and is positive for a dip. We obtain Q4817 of 7.3 Angstrom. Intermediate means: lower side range 21.9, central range 19.6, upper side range 24.8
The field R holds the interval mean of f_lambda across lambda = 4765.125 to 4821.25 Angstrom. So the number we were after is 21.4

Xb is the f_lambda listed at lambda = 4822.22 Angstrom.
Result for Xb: 15.59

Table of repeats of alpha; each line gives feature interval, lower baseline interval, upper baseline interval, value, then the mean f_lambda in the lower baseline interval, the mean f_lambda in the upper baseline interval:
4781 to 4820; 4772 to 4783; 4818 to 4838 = -0.013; 23.5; 17.4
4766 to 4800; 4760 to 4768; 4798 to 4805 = 0.004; 22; 22.2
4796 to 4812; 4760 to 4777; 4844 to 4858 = 0.084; 22.4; 24.8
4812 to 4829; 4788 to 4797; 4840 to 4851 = 0.262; 19.7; 24.8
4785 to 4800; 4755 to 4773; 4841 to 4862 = 0.147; 22.8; 25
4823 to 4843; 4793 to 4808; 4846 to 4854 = 0.159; 21.7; 23.2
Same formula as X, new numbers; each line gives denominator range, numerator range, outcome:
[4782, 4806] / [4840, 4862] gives 1.21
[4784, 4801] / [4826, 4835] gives 0.77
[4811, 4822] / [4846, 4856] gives 1.29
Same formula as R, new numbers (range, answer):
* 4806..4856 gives 20.9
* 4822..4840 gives 18.2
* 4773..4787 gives 23.1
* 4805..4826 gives 19.2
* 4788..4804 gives 20.8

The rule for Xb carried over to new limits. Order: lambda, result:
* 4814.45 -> 17.48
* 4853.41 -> 25.29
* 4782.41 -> 25.23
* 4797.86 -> 19.96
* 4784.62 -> 21.86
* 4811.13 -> 24.25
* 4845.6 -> 27.19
